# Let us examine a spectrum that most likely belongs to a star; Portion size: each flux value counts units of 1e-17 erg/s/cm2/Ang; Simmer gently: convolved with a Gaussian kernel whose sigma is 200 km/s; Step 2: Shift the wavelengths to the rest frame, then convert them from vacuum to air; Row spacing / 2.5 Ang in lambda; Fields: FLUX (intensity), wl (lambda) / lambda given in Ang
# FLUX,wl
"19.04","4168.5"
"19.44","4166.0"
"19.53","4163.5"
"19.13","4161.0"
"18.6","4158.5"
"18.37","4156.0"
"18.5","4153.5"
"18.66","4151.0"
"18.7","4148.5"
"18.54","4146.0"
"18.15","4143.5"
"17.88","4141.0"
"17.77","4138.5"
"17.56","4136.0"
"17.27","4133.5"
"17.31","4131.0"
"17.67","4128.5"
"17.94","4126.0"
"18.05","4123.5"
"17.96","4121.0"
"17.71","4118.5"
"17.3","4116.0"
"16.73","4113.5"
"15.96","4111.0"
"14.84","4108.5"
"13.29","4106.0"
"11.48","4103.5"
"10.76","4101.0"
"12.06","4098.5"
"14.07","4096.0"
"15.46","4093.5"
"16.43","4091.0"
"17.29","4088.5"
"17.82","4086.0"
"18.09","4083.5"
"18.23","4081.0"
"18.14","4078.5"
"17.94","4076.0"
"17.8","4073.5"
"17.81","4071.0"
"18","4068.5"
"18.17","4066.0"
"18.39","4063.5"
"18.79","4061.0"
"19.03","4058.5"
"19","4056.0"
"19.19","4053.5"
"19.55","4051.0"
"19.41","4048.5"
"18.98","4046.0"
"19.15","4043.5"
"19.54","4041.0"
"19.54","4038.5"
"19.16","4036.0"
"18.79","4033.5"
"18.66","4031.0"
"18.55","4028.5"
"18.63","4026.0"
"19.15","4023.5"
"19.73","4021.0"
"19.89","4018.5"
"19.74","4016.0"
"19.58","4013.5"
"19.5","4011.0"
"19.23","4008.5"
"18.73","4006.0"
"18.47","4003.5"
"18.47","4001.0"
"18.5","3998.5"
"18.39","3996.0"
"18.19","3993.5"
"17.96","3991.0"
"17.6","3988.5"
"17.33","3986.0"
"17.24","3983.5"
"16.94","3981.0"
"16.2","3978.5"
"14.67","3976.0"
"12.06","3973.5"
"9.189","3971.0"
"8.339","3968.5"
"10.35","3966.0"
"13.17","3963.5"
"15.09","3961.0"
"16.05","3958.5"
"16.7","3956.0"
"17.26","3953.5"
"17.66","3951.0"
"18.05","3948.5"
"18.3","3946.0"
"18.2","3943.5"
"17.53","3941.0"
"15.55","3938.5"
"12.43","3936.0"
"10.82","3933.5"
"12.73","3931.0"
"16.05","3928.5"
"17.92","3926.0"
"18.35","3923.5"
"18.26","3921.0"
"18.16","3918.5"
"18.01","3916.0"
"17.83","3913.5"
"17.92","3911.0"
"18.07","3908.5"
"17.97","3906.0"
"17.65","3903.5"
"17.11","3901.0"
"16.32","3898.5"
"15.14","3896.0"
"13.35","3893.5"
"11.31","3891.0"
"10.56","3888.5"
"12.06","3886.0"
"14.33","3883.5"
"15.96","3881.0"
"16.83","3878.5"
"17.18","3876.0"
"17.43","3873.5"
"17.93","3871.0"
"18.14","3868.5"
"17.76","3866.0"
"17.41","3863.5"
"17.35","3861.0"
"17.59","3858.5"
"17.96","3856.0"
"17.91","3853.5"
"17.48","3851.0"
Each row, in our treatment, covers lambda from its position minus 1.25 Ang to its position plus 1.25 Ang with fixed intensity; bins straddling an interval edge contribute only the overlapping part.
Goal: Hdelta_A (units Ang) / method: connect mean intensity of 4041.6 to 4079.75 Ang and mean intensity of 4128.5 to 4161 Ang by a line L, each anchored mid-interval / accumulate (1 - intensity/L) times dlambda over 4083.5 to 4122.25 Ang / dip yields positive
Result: 6.4 Ang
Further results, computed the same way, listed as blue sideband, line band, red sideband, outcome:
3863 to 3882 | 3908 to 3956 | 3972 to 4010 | 1.5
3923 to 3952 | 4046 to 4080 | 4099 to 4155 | -4.2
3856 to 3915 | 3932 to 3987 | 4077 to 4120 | 3.8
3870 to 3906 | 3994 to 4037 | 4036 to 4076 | -2.5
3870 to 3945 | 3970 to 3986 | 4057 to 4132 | 1.5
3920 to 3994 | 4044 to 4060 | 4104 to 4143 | -2.8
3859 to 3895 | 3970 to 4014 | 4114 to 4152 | -1.3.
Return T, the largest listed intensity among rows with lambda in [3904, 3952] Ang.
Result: 18.35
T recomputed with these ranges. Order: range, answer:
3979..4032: 19.89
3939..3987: 18.3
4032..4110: 19.55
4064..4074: 18.17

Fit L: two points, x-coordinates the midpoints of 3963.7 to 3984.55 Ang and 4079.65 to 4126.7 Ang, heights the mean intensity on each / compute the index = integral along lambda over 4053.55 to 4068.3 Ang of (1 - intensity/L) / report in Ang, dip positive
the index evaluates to -3.7 Ang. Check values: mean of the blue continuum 13.1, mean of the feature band 18.7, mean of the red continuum 15.8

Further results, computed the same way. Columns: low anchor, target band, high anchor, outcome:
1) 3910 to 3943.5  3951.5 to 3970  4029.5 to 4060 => 3.43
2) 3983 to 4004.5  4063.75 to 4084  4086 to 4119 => -2.96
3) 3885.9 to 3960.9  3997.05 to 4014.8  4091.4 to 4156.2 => -2.85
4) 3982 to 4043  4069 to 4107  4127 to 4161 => 5.29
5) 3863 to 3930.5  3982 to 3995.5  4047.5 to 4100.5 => -0.54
